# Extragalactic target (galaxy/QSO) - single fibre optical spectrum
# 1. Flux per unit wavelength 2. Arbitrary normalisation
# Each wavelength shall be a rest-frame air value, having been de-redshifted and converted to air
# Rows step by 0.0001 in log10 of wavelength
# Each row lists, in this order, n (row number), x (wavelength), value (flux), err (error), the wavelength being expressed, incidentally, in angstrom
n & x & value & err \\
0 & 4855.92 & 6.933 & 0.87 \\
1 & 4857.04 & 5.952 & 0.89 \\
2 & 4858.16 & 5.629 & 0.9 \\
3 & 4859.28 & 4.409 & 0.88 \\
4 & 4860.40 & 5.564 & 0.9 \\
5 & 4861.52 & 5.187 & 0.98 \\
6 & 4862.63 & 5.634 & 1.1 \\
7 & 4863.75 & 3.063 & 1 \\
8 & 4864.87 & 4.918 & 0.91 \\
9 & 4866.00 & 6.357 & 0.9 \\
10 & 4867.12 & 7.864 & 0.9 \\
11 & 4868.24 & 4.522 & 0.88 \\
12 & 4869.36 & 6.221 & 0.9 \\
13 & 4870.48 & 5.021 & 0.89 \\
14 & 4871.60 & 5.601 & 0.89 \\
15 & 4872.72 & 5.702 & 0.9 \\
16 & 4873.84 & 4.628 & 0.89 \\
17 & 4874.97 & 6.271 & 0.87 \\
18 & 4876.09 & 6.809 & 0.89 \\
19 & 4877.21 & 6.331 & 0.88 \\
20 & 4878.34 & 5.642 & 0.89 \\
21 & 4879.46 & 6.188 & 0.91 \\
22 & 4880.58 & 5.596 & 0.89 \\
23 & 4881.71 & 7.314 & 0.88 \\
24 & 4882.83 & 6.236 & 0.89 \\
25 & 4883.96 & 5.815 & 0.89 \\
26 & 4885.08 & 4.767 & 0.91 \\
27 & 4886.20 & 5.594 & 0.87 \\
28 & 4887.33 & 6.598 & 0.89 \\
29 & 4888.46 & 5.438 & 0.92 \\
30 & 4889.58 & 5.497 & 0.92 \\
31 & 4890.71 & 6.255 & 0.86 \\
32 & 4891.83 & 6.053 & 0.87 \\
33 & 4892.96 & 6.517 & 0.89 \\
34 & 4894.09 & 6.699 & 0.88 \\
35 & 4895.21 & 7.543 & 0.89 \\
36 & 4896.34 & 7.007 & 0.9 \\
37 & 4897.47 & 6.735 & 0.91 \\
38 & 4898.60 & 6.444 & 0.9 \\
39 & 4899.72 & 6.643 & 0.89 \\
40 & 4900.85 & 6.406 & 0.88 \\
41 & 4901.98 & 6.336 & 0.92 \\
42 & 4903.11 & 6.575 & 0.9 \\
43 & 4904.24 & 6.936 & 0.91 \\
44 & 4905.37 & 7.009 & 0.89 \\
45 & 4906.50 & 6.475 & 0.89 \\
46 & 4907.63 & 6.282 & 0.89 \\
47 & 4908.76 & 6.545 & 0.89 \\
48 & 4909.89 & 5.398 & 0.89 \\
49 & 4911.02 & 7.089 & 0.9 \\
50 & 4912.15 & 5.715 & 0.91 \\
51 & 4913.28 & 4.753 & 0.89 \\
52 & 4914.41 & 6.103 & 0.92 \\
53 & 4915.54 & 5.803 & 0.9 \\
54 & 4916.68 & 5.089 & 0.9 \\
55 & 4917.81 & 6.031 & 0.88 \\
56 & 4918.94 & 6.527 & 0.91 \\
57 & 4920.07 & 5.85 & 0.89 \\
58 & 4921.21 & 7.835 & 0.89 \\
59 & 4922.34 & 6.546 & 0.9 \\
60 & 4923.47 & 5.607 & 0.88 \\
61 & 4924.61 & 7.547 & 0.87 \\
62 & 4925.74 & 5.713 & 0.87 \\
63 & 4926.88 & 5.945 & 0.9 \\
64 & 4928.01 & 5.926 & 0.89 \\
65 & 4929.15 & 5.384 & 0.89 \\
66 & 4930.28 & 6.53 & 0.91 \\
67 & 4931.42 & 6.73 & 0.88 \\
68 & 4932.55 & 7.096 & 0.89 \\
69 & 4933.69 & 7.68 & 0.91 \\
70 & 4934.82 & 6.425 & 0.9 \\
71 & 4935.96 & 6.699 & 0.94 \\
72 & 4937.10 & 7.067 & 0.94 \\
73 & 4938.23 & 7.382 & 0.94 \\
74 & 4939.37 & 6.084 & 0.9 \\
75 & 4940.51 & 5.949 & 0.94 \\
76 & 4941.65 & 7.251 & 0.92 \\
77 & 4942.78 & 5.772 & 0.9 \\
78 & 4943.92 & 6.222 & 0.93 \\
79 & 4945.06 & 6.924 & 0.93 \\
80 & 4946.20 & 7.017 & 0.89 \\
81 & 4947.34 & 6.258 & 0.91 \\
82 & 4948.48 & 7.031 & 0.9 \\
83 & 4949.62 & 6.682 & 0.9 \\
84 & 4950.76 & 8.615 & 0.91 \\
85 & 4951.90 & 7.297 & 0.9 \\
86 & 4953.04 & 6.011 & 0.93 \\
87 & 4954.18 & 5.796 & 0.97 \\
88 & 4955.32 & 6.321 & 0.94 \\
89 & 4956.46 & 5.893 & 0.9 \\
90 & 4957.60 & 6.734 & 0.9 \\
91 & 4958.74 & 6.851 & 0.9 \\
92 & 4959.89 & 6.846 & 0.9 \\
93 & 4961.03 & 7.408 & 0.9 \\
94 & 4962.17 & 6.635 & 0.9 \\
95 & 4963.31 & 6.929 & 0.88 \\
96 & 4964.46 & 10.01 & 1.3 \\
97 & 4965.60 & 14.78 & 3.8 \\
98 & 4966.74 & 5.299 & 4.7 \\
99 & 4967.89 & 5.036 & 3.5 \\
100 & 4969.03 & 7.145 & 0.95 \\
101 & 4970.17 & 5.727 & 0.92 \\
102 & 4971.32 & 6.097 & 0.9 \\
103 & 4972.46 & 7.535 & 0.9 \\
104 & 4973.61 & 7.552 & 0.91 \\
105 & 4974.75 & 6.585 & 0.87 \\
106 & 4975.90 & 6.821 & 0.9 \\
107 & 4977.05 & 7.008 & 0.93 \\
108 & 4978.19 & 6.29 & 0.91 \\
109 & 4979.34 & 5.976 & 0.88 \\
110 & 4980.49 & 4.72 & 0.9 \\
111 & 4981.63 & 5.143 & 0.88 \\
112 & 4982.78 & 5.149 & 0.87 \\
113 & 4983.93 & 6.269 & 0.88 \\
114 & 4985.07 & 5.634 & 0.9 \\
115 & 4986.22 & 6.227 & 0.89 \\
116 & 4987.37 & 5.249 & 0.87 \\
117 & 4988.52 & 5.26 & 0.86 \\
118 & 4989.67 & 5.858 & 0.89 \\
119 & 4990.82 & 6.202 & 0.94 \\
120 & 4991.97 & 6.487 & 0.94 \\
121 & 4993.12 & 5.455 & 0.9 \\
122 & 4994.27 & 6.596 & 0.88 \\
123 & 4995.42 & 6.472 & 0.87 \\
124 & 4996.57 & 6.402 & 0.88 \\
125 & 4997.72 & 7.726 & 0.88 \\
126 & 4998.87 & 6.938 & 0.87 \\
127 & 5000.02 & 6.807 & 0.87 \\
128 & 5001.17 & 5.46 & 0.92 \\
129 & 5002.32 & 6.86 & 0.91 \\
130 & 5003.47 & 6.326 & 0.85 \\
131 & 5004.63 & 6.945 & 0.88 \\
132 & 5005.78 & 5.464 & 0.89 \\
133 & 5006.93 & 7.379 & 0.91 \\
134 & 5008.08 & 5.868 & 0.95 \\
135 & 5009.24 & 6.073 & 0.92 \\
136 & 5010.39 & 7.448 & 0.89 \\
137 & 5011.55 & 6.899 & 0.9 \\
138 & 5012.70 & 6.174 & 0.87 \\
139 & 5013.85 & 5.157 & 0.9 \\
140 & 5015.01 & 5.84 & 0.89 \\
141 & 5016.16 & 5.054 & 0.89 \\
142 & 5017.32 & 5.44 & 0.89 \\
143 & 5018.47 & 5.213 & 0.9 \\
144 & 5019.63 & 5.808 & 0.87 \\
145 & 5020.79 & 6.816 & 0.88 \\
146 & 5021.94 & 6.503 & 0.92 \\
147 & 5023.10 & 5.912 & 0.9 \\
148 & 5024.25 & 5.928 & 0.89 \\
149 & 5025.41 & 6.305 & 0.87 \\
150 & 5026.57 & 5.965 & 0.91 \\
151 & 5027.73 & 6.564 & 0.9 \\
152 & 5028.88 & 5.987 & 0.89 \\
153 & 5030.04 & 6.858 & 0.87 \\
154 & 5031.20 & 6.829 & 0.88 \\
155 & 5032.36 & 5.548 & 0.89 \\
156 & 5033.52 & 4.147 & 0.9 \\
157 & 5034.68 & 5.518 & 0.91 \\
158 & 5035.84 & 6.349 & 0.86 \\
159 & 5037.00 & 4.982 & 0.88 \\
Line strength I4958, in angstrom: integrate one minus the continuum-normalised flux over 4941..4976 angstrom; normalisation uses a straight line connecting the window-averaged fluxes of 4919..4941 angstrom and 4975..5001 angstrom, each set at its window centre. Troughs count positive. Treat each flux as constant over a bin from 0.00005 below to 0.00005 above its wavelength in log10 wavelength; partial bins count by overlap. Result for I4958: -3.8 angstrom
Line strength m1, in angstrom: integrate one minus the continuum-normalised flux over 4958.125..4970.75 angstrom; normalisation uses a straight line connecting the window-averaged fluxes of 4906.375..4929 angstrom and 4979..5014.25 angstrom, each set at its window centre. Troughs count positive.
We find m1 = -2.82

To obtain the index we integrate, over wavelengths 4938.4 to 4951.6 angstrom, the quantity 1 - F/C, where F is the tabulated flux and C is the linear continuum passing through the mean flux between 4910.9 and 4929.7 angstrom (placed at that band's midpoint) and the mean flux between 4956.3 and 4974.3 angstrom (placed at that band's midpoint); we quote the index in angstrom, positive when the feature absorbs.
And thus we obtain 0.0 angstrom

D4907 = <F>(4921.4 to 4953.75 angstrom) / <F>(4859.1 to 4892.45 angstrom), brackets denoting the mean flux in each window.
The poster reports 1.16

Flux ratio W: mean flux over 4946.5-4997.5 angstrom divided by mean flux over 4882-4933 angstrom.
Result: 1.05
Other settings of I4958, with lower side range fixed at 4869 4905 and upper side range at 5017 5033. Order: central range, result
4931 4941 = -1.04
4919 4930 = -0.21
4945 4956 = -1.12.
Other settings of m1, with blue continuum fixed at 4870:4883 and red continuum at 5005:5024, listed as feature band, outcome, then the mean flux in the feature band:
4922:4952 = -3.17 angstrom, 6.63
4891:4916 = -1.86 angstrom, 6.41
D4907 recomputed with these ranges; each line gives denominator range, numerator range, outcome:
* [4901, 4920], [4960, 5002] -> 1.07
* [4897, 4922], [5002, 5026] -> 0.98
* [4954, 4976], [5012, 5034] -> 0.83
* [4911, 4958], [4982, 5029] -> 0.95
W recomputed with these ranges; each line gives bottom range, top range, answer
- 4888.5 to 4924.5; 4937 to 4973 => 1.10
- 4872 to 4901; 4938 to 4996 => 1.07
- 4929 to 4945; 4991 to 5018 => 0.95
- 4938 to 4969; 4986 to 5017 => 0.89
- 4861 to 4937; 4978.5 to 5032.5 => 1.00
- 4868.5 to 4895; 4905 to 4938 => 1.06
